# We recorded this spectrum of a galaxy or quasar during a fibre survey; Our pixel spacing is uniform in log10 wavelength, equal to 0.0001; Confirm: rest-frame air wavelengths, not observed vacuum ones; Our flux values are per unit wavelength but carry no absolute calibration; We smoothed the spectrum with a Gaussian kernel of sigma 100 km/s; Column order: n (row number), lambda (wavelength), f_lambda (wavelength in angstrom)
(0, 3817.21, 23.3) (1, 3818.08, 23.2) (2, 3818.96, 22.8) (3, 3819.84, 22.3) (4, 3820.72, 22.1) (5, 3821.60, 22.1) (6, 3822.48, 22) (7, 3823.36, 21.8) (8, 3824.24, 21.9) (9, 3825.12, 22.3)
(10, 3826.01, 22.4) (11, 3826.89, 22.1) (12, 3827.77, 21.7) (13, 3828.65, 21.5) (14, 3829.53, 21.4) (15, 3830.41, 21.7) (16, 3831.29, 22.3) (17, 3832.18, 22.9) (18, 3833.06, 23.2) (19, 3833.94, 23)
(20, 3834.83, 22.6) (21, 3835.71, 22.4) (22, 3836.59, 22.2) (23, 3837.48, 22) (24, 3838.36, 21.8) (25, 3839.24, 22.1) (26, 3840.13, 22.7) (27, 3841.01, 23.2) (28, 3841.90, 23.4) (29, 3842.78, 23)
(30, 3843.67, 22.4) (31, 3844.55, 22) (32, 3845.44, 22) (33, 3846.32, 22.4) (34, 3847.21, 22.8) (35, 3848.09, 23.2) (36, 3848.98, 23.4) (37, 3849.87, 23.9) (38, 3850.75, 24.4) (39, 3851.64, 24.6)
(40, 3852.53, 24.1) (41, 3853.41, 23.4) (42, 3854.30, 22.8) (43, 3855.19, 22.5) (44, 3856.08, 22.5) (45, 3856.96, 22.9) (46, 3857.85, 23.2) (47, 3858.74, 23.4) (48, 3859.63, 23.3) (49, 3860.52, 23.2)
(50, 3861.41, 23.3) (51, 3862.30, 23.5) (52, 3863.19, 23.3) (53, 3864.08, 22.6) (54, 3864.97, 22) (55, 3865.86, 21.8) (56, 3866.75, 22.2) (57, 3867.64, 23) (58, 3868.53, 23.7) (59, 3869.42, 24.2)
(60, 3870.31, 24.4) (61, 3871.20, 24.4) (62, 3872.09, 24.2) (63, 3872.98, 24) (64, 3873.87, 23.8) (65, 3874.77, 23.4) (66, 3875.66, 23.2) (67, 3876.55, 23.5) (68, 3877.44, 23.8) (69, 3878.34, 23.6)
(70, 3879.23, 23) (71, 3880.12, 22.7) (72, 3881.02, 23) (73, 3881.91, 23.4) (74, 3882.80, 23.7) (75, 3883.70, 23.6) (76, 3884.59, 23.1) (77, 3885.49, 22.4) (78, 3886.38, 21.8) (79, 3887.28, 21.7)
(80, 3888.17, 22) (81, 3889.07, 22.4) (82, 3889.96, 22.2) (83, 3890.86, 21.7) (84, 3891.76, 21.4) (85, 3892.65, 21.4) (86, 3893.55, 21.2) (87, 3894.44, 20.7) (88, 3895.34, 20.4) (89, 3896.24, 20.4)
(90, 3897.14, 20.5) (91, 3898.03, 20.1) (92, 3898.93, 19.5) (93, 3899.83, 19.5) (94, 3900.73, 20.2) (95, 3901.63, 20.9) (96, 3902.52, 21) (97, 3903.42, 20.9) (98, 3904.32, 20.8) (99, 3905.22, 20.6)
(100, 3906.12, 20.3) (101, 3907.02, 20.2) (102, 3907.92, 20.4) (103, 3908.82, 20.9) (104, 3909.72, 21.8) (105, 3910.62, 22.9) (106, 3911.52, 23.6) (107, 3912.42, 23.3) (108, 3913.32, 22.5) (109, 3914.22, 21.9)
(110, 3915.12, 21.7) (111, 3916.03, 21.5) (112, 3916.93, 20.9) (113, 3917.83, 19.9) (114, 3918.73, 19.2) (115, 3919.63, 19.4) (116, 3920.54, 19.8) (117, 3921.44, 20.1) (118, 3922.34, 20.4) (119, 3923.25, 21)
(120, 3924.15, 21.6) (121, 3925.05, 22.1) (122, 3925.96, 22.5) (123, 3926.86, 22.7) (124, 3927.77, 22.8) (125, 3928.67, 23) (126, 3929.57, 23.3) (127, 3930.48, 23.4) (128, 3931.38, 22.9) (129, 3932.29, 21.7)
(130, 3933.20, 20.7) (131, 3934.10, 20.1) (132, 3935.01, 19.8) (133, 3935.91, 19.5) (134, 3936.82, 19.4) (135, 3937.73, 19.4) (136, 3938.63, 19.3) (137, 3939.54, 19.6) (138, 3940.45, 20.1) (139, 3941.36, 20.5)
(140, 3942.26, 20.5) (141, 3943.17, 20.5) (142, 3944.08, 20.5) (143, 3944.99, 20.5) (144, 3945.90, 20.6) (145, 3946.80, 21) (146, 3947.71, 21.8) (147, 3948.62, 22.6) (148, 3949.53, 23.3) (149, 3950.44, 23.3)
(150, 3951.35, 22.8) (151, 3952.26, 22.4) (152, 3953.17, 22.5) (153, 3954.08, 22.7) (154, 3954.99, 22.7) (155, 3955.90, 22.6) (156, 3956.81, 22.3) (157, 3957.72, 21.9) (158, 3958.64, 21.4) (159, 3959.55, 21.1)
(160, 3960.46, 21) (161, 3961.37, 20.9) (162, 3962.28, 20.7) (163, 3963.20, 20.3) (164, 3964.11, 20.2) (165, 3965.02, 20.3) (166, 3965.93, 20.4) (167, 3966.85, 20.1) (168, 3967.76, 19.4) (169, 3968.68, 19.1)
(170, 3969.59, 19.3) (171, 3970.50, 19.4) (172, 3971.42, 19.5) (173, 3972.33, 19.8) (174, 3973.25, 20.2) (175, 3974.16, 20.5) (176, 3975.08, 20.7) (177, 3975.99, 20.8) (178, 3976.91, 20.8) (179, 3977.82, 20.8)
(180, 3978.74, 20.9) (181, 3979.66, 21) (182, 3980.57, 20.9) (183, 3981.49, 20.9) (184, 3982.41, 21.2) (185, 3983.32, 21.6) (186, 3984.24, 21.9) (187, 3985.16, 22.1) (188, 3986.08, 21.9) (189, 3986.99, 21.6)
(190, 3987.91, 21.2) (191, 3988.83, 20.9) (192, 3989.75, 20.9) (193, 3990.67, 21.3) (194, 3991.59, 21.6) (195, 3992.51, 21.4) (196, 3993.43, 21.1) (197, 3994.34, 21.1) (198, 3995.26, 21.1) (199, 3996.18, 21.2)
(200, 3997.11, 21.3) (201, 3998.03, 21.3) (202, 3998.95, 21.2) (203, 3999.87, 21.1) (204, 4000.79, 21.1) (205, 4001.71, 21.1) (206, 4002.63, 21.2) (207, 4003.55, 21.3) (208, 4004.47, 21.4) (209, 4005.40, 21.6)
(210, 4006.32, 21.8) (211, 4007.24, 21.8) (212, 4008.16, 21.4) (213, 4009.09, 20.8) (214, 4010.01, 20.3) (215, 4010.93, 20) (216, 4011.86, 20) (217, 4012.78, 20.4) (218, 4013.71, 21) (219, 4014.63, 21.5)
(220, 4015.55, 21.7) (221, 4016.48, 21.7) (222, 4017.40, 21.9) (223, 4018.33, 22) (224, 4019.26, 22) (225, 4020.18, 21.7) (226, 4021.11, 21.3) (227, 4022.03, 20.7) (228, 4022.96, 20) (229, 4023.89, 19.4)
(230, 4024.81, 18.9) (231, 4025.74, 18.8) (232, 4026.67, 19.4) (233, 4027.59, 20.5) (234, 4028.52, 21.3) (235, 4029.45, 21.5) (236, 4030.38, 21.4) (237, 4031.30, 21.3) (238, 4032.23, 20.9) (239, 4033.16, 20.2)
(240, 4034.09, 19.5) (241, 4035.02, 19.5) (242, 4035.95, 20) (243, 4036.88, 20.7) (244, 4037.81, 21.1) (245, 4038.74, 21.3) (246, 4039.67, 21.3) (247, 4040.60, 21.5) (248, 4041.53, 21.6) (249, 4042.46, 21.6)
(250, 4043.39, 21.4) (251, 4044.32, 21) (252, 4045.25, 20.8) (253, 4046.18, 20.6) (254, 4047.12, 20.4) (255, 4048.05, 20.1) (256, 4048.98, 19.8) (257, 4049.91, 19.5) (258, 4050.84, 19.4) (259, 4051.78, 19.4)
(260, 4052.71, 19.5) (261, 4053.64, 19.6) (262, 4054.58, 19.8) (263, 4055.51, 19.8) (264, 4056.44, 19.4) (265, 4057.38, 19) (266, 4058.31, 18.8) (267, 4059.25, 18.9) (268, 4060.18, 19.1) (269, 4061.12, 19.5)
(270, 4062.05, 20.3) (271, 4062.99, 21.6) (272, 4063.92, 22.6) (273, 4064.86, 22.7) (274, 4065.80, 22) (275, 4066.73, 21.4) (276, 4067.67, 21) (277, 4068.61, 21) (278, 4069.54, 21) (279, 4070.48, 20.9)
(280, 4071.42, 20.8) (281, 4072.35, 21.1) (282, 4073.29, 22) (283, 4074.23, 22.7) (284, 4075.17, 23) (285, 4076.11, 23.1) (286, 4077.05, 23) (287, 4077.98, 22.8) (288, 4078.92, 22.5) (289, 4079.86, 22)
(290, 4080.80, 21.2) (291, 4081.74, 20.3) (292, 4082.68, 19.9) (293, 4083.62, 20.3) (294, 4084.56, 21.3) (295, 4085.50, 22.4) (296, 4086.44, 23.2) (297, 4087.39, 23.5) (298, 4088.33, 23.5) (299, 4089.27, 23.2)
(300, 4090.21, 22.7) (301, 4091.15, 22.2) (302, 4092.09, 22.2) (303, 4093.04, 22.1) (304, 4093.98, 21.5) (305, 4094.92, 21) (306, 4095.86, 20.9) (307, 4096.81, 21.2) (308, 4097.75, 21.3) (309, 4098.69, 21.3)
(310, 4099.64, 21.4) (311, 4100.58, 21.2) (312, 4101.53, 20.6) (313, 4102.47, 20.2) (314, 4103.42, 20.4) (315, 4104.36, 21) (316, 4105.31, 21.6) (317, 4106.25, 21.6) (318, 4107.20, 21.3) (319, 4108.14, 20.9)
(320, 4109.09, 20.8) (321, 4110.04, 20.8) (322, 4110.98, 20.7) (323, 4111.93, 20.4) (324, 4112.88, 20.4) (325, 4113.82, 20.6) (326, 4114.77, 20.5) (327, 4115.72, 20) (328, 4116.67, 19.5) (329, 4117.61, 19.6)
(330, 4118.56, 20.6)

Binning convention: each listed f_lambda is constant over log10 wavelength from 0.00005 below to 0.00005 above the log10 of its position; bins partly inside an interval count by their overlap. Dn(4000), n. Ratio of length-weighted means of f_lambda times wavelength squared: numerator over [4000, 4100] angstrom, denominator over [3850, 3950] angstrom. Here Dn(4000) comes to 1.04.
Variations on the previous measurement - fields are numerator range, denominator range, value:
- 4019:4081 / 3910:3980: 1.04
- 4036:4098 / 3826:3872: 1.03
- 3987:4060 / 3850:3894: 0.97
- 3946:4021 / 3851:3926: 1.01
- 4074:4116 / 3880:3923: 1.11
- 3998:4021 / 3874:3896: 1.01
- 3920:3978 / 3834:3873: 0.96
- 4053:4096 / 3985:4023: 1.04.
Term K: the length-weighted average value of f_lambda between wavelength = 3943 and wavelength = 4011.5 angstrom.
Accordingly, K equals 21.1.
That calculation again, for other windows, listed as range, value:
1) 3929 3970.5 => 21.1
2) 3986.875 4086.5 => 20.9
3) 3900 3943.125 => 21.1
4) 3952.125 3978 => 20.8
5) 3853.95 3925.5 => 22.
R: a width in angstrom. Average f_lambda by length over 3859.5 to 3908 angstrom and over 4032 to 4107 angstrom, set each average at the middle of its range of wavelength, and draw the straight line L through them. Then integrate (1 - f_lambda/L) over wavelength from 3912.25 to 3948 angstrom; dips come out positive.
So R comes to 1.5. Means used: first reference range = 22.2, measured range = 21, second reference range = 21.1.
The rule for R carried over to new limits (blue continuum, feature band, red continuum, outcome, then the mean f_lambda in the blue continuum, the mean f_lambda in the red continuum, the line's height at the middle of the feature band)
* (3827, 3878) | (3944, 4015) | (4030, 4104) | 2.3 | 23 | 21.1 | 21.8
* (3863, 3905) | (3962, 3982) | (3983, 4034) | 1.1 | 22.3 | 21.1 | 21.4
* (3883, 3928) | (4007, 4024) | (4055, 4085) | 0.1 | 21.3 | 21.1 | 21.2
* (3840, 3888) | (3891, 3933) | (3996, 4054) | 2.2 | 23.2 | 20.8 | 22.5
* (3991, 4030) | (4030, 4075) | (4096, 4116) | 0.7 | 21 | 20.9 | 20.9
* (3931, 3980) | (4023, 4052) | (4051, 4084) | 0.6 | 20.8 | 20.9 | 20.9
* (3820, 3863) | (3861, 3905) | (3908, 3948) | -0.7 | 22.7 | 21.1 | 21.9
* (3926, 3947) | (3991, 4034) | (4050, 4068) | -1.0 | 21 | 20.2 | 20.5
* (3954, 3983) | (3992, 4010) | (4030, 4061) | -0.6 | 20.7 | 20.2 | 20.5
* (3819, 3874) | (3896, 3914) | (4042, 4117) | 1.1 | 22.8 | 21.1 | 22.4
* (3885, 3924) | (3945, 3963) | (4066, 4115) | -0.6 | 21.1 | 21.5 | 21.2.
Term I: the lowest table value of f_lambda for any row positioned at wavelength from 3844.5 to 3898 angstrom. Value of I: 20.4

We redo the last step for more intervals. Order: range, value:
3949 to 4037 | 18.8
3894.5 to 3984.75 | 19.1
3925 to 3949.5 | 19.3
